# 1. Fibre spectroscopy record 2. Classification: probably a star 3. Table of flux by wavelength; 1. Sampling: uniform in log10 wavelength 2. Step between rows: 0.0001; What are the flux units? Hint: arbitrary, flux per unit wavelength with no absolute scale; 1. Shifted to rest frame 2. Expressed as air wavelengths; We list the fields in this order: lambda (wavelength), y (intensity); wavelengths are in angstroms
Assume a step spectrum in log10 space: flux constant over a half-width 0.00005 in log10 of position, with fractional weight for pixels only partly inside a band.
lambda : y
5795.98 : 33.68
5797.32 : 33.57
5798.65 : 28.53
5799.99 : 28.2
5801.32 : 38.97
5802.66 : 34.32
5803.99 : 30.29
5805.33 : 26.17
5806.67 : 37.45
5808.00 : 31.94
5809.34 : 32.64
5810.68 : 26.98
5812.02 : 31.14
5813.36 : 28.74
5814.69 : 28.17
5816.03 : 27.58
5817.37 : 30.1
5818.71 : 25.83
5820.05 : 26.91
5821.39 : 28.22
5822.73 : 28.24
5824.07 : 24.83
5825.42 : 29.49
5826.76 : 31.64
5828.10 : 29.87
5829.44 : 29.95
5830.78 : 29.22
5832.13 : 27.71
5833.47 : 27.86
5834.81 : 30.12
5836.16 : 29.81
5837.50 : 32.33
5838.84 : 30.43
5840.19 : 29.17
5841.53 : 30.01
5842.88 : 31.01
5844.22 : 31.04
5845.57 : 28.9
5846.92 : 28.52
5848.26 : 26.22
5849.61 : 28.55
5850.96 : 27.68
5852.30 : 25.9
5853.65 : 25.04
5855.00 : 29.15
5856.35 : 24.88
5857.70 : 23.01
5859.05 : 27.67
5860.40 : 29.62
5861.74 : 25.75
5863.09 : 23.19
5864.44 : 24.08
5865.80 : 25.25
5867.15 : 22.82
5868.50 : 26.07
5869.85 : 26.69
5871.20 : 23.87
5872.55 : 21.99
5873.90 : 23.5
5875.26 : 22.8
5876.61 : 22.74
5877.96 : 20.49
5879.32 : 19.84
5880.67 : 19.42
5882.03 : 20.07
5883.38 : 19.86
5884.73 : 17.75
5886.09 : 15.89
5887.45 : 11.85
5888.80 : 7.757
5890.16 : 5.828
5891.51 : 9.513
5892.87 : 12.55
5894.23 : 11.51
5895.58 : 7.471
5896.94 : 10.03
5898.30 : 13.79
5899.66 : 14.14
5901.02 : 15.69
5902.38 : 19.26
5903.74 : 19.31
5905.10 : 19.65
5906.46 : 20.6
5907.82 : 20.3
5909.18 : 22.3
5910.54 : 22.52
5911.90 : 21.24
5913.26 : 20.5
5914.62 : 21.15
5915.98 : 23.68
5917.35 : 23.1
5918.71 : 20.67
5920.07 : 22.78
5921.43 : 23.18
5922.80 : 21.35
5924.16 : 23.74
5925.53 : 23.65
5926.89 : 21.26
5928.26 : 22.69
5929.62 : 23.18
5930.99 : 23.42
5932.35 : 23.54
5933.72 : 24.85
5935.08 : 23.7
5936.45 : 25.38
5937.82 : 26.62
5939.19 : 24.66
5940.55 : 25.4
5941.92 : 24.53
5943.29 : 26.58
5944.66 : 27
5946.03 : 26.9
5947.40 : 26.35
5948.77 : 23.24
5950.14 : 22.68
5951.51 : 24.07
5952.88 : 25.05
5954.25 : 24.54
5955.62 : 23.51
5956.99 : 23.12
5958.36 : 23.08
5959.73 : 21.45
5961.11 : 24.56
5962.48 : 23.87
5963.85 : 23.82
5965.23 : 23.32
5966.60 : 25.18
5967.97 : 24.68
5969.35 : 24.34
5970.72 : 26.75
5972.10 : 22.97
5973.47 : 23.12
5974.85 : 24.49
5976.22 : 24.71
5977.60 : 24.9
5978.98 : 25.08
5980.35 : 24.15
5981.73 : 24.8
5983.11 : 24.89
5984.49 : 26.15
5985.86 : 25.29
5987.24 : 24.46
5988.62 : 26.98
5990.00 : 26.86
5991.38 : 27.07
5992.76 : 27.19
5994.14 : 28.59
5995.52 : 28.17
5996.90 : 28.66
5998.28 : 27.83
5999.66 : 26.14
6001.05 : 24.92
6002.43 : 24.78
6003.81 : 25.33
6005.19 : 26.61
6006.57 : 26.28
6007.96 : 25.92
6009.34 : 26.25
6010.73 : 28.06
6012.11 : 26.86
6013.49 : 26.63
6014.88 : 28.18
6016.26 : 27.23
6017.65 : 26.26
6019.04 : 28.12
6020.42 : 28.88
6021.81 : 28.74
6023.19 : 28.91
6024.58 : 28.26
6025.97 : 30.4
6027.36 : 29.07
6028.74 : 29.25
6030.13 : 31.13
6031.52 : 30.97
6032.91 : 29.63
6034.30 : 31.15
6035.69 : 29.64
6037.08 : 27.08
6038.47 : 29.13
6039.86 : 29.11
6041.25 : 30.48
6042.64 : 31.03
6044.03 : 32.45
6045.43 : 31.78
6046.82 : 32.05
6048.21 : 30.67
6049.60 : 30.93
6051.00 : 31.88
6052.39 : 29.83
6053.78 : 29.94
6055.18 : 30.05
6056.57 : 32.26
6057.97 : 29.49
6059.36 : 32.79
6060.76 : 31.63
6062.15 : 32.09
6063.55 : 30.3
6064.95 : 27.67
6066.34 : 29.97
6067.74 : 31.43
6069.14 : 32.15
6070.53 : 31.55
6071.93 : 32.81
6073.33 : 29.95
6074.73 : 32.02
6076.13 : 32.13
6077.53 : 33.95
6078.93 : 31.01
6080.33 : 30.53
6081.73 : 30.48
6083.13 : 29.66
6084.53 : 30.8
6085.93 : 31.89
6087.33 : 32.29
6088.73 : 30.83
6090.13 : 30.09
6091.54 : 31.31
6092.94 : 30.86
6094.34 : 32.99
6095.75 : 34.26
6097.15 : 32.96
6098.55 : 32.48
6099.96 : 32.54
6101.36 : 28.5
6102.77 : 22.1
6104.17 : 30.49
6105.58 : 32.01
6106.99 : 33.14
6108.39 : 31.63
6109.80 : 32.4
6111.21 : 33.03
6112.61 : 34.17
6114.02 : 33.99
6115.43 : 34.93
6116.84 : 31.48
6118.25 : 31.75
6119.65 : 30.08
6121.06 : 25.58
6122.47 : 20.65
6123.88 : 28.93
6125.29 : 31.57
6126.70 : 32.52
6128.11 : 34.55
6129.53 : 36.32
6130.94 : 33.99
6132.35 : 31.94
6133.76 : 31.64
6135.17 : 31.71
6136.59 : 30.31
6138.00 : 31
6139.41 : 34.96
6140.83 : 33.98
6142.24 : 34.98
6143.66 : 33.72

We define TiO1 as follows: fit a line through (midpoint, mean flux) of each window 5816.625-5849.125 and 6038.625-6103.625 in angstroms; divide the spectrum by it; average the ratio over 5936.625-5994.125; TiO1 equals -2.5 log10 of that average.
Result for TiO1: 0.21 mag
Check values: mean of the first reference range 29.1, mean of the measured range 24.9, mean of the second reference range 31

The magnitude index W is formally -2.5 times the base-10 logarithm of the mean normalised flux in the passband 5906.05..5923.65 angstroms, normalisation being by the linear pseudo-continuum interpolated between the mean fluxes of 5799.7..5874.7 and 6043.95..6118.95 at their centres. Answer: 0.32 mag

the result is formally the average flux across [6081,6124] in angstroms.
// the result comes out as 30.9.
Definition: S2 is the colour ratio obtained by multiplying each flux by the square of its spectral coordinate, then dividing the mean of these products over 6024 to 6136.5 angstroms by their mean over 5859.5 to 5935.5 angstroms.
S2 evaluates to 1.6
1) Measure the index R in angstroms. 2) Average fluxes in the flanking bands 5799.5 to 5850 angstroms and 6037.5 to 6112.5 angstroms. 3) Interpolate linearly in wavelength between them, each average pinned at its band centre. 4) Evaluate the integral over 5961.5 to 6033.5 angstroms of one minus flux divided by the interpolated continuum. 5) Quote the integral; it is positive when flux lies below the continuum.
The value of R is 9.7 angstroms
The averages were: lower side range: 29.7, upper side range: 31.1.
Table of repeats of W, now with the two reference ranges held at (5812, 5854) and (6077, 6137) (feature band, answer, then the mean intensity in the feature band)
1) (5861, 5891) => 0.39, 20.3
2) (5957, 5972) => 0.24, 24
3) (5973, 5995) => 0.18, 25.6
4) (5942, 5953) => 0.18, 25.2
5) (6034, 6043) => 0.04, 29.6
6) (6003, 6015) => 0.15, 26.6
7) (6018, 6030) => 0.06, 29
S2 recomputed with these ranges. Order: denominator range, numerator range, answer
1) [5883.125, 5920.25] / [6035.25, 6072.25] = 1.93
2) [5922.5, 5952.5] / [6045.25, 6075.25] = 1.33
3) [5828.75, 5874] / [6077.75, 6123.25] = 1.23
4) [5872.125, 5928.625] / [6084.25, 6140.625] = 1.83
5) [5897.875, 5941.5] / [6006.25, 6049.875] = 1.38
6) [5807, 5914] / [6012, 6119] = 1.39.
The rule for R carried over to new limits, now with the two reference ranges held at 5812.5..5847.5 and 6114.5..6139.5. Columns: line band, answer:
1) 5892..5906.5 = 7.35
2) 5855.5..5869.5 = 1.91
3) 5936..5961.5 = 4.50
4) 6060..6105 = -0.17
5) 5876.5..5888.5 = 4.62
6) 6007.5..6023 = 1.53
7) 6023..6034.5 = 0.26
